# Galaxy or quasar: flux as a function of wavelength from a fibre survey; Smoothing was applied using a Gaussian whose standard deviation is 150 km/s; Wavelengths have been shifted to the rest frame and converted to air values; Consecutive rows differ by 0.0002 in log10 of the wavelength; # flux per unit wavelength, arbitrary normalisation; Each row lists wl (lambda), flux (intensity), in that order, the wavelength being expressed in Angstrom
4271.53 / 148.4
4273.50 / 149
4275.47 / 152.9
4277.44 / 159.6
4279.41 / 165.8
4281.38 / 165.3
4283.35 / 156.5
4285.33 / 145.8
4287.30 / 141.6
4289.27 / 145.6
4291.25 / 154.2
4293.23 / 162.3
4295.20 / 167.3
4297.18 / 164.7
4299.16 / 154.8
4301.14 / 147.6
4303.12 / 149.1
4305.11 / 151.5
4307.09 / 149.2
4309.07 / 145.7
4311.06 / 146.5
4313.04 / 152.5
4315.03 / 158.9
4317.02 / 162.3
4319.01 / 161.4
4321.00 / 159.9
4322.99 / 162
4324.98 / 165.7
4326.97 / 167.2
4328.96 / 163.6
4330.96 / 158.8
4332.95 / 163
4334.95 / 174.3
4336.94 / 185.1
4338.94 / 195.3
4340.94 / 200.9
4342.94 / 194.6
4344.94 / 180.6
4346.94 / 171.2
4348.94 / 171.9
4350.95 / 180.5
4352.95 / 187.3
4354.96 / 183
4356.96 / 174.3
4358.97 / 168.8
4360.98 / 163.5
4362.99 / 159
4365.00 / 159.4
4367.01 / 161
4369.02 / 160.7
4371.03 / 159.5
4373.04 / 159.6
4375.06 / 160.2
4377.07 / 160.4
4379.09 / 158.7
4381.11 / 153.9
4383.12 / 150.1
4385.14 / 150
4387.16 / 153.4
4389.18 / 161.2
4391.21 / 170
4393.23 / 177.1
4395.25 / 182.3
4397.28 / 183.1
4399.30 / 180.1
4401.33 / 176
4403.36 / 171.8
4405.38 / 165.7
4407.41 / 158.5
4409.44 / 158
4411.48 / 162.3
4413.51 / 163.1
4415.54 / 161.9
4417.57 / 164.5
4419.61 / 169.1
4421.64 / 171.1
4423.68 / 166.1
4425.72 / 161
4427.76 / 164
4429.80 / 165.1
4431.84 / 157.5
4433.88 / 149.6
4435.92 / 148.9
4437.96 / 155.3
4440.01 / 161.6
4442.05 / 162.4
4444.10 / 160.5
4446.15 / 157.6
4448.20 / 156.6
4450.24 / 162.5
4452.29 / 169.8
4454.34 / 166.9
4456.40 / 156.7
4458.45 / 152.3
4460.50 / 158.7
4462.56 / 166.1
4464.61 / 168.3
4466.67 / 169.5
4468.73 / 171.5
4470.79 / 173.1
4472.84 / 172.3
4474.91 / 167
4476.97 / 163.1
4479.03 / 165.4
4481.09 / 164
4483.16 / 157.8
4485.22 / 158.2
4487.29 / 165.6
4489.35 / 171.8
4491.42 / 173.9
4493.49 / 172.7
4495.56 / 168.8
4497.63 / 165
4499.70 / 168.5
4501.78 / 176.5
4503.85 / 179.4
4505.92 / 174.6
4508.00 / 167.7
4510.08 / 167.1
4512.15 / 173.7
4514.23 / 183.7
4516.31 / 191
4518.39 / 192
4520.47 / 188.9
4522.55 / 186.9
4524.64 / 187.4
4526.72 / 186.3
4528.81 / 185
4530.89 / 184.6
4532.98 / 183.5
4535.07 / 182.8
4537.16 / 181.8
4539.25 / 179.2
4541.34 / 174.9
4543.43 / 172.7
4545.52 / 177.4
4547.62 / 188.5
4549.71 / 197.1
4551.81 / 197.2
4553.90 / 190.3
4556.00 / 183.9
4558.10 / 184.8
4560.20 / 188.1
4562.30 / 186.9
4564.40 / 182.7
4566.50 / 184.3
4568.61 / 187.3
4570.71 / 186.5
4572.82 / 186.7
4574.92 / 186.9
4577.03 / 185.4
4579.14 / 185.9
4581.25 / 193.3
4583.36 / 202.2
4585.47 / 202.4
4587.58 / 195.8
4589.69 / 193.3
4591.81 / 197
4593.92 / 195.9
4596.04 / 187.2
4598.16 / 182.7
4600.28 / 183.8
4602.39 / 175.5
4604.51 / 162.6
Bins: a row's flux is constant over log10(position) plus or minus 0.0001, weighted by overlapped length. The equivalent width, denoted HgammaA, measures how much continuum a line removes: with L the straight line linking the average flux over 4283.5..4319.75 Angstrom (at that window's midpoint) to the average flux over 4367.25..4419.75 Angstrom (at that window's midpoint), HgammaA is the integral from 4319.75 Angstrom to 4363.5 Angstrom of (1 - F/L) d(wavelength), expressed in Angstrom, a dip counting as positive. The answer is -4.46 Angstrom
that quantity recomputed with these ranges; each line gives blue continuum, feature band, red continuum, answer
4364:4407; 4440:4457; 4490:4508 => 0.7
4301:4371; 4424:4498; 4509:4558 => 6.0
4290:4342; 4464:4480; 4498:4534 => 0.7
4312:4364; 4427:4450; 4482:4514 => 1.7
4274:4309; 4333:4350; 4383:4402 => -2.2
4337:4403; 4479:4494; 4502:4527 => 1.1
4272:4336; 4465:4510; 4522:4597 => 2.5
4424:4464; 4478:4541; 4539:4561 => -0.2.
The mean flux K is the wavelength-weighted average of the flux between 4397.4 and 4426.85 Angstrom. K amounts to 167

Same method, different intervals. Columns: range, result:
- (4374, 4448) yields 163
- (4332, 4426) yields 169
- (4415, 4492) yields 163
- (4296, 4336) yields 158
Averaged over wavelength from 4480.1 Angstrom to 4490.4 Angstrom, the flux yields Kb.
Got 163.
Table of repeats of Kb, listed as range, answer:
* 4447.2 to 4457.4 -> 163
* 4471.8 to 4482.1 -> 166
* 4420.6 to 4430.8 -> 165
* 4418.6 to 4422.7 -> 170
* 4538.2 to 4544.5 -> 176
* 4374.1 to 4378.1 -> 160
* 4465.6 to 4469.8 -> 170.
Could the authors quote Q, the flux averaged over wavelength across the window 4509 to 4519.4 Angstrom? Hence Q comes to 181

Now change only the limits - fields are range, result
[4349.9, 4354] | 183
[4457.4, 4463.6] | 159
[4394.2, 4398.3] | 183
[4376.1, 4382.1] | 157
